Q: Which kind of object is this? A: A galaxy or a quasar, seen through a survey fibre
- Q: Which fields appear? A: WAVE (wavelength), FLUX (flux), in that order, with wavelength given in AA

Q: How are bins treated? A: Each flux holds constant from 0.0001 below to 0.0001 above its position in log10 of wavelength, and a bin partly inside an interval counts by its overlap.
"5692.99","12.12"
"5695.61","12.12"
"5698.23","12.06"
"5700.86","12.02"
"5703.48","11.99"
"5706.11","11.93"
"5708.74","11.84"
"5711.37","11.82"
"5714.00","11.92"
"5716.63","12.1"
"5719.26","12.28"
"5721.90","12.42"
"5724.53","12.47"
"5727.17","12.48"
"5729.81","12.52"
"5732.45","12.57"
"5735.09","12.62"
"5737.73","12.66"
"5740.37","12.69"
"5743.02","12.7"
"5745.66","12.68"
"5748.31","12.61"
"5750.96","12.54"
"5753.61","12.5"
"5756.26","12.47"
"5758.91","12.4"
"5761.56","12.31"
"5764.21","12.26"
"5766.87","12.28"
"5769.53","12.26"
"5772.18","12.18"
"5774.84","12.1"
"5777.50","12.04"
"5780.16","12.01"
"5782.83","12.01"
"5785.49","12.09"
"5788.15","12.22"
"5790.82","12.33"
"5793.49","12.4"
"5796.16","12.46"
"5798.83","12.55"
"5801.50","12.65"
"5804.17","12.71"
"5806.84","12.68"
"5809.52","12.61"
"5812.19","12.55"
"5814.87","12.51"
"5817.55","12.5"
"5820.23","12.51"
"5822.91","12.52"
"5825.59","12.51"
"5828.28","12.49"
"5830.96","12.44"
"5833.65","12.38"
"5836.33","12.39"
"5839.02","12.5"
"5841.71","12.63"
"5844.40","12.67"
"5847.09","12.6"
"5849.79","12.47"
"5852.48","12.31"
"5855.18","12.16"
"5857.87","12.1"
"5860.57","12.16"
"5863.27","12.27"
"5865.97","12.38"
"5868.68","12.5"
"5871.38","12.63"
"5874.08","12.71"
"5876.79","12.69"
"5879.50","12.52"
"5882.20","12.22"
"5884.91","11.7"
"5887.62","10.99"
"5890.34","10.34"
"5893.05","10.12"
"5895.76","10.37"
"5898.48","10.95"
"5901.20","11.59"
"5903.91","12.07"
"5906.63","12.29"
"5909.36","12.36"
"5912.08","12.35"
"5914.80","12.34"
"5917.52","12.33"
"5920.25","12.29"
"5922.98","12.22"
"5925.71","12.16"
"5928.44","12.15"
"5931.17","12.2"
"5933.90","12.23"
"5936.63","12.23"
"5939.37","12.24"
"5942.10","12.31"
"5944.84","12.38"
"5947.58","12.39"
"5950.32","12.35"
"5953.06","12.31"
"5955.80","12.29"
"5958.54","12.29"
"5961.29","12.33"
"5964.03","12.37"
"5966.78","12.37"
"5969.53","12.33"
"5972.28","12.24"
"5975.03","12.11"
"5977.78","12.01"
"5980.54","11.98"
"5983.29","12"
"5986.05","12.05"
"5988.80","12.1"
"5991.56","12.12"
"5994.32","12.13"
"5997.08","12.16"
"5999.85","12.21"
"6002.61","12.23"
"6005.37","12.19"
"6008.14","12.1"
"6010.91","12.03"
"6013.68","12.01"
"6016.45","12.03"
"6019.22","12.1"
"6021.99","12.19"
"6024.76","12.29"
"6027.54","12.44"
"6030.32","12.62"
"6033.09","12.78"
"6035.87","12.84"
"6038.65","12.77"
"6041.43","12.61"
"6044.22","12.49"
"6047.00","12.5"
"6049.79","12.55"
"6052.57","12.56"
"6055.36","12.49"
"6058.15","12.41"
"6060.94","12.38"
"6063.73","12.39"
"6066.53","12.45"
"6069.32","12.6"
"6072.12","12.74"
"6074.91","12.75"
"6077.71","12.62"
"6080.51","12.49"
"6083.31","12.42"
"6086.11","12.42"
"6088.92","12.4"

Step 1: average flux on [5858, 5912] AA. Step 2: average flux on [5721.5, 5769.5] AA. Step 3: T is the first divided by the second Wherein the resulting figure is 0.95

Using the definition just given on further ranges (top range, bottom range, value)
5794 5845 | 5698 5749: 1.02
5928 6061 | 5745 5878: 0.99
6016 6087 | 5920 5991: 1.02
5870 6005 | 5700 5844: 0.98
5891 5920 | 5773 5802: 0.95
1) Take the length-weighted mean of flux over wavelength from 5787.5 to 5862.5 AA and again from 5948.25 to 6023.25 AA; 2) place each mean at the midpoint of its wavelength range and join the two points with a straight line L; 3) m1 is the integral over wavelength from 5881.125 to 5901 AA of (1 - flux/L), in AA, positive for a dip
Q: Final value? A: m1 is 2.2 AA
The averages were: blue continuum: 12.5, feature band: 11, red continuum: 12.2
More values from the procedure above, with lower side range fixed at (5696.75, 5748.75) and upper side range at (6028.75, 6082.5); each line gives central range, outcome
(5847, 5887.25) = 0.35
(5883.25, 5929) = 2.87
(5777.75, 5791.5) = 0.28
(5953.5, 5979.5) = 0.52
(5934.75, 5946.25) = 0.18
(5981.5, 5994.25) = 0.46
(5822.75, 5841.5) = -0.10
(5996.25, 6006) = 0.26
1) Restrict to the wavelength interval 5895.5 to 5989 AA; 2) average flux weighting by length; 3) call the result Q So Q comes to 12.2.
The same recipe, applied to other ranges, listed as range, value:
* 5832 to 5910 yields 12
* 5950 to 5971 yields 12.3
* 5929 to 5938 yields 12.2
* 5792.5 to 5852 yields 12.5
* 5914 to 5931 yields 12.2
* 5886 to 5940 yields 11.8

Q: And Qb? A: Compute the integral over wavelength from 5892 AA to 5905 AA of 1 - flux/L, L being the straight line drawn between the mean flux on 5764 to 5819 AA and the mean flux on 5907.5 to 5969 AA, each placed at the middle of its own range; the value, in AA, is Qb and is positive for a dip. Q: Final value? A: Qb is 1.36 AA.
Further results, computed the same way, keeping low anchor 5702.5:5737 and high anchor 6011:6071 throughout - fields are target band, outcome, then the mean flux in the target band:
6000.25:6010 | 0.2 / 12.2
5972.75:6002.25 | 0.7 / 12.1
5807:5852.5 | -0.8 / 12.5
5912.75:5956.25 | 0.3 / 12.3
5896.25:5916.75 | 0.7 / 11.9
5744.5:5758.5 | -0.3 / 12.5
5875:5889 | 0.3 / 12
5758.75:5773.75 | 0.0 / 12.3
